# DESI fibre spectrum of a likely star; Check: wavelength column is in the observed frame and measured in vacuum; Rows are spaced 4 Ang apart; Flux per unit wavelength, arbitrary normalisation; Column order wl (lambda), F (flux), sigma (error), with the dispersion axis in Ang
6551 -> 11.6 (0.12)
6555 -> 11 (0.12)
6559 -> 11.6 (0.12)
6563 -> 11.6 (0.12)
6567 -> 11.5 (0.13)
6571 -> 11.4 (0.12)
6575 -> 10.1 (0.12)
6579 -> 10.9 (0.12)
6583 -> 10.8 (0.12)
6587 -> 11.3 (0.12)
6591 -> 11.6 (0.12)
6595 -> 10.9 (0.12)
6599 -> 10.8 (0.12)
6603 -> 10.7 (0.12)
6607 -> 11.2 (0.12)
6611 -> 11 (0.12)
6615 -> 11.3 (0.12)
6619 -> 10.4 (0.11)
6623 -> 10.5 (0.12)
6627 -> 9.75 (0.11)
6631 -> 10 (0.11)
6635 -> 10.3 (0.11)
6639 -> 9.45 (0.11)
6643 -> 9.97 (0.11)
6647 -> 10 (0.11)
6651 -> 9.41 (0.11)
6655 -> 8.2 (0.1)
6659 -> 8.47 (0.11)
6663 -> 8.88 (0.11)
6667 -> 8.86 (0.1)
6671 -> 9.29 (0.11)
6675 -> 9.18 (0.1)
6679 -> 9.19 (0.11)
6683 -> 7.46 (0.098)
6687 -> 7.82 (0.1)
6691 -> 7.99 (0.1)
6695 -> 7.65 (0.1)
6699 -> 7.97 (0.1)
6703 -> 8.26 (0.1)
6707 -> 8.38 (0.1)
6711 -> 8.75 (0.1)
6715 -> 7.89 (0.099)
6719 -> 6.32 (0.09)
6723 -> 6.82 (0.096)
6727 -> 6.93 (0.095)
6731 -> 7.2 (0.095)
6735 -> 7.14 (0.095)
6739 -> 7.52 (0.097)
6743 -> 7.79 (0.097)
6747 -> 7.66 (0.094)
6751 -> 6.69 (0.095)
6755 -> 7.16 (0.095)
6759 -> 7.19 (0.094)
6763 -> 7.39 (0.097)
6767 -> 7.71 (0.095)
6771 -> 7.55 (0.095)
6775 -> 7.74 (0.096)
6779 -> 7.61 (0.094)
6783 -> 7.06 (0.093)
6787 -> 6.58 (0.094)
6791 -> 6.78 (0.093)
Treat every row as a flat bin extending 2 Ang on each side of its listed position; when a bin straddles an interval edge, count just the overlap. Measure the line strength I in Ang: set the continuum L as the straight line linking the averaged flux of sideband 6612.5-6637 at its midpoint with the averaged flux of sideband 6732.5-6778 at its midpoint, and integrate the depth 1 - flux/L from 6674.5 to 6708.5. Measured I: 2.7 Ang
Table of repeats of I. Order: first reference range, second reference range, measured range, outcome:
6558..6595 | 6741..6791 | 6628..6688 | 2.49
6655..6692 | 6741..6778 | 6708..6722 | 0.67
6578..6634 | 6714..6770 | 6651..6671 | 1.27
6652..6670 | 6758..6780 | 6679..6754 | 4.59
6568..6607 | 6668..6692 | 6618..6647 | -0.76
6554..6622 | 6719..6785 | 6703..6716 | -0.15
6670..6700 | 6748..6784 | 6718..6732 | 1.80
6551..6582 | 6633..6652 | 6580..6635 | -1.64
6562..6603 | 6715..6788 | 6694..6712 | 0.29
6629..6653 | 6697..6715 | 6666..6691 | 1.08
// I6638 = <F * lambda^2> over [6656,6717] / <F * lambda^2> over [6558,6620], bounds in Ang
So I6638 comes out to 0.78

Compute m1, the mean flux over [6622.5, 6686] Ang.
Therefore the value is 9.26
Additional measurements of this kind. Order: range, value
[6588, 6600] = 11.1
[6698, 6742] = 7.56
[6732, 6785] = 7.4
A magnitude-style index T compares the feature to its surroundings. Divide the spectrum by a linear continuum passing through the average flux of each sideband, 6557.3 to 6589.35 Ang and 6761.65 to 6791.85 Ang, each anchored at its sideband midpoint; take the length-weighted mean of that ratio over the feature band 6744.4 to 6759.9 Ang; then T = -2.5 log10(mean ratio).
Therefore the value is 0.085 mag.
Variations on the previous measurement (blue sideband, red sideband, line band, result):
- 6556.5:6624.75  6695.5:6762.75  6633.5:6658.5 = 0.02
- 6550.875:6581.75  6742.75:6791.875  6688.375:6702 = 0.10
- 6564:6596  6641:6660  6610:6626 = -0.07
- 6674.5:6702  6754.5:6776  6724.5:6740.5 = 0.08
